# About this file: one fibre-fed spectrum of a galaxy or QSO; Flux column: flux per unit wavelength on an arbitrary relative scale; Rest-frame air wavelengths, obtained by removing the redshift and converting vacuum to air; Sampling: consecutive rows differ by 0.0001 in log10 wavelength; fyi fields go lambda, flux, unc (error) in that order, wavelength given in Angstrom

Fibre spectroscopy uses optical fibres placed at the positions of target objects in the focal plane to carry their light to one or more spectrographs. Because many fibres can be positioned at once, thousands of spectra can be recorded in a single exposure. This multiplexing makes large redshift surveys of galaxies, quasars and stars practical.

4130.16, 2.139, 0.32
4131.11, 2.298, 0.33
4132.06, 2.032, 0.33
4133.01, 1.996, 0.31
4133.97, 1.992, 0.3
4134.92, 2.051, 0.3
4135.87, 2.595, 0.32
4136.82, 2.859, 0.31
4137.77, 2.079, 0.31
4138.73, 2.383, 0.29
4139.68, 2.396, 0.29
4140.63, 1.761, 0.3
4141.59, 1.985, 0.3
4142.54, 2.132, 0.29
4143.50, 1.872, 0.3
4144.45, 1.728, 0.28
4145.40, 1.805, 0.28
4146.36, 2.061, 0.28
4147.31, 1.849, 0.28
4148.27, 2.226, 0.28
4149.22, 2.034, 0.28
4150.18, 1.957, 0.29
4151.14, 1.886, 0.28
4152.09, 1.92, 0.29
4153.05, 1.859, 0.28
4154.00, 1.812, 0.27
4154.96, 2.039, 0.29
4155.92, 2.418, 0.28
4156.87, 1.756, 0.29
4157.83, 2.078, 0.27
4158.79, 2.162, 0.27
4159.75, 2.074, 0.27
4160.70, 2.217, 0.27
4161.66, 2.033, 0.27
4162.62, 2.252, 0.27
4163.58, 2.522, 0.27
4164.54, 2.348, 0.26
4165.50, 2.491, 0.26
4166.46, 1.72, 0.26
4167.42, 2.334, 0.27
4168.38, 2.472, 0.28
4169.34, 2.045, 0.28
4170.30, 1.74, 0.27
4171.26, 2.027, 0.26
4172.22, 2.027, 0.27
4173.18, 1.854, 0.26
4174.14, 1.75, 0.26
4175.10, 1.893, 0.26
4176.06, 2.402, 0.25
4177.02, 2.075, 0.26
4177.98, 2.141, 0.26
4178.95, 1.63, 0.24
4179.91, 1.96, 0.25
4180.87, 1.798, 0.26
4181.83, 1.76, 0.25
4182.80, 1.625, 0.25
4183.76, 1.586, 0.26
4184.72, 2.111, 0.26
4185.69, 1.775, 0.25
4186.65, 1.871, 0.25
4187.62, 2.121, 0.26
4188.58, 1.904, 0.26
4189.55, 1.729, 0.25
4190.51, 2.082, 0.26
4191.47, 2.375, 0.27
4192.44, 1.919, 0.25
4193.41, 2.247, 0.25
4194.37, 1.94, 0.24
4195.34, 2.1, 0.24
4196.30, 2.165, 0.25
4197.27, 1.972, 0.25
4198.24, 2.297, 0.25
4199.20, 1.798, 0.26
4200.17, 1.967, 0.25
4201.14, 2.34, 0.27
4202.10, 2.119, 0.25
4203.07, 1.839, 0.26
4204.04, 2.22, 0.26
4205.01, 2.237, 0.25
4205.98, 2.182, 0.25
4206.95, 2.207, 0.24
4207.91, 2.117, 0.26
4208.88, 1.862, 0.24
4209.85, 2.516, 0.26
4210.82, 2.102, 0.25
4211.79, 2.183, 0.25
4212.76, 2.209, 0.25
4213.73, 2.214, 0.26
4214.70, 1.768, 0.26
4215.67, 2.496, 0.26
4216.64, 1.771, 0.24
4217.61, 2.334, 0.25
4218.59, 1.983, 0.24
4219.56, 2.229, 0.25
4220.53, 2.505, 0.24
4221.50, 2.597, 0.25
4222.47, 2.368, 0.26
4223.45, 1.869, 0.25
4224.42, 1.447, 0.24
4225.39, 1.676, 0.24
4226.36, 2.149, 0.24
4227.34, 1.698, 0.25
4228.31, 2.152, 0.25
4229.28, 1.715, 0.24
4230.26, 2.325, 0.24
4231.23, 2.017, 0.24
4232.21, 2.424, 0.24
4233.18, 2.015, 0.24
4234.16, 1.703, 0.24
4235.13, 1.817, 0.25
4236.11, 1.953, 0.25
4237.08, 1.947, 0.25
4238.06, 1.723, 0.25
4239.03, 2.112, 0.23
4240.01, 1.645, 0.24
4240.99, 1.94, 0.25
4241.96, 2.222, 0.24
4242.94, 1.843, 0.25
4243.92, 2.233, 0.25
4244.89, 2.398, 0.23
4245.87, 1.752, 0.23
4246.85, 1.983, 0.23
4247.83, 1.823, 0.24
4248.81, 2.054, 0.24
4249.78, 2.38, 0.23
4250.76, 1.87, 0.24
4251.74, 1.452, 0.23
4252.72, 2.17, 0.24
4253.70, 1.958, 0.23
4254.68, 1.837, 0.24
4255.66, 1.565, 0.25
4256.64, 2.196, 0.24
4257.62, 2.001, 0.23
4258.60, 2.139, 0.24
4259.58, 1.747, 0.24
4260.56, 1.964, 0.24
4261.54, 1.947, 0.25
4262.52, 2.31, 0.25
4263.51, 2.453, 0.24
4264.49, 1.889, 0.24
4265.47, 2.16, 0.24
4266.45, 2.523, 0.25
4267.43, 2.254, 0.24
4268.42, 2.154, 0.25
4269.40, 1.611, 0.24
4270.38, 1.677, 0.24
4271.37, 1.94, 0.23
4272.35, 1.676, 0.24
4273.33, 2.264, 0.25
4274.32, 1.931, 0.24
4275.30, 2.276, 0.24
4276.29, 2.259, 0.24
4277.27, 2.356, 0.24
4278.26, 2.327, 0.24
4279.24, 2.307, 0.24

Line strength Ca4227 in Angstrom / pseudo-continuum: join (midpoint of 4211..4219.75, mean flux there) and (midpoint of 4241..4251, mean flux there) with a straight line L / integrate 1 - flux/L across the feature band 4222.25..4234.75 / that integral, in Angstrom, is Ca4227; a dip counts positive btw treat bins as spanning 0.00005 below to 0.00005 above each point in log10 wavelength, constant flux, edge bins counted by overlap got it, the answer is 0.8 Angstrom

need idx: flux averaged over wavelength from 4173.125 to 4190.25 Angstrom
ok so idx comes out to 1.89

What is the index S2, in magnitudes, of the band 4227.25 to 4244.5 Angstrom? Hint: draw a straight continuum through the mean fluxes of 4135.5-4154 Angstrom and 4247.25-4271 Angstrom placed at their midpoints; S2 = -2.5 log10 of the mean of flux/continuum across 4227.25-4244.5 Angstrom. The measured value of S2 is 0.02 mag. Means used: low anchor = 2.06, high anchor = 2.01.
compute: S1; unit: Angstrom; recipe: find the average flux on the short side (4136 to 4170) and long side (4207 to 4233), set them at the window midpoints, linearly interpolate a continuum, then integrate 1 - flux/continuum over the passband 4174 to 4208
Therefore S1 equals 1.56 Angstrom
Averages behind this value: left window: 2.1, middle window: 2.01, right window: 2.11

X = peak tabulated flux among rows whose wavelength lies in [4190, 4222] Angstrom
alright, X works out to 2.597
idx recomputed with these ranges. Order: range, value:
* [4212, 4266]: 2.02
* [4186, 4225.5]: 2.1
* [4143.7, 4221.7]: 2.06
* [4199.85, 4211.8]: 2.15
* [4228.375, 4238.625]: 1.97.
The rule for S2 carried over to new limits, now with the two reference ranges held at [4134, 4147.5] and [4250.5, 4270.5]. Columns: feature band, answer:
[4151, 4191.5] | 0.04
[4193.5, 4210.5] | -0.03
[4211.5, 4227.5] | -0.03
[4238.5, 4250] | 0.00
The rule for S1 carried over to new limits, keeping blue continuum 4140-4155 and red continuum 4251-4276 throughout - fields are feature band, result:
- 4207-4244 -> -1.27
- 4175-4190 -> 0.43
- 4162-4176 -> -1.19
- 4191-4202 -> -0.77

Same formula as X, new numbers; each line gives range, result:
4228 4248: 2.424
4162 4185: 2.522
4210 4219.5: 2.496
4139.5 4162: 2.418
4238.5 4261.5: 2.398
